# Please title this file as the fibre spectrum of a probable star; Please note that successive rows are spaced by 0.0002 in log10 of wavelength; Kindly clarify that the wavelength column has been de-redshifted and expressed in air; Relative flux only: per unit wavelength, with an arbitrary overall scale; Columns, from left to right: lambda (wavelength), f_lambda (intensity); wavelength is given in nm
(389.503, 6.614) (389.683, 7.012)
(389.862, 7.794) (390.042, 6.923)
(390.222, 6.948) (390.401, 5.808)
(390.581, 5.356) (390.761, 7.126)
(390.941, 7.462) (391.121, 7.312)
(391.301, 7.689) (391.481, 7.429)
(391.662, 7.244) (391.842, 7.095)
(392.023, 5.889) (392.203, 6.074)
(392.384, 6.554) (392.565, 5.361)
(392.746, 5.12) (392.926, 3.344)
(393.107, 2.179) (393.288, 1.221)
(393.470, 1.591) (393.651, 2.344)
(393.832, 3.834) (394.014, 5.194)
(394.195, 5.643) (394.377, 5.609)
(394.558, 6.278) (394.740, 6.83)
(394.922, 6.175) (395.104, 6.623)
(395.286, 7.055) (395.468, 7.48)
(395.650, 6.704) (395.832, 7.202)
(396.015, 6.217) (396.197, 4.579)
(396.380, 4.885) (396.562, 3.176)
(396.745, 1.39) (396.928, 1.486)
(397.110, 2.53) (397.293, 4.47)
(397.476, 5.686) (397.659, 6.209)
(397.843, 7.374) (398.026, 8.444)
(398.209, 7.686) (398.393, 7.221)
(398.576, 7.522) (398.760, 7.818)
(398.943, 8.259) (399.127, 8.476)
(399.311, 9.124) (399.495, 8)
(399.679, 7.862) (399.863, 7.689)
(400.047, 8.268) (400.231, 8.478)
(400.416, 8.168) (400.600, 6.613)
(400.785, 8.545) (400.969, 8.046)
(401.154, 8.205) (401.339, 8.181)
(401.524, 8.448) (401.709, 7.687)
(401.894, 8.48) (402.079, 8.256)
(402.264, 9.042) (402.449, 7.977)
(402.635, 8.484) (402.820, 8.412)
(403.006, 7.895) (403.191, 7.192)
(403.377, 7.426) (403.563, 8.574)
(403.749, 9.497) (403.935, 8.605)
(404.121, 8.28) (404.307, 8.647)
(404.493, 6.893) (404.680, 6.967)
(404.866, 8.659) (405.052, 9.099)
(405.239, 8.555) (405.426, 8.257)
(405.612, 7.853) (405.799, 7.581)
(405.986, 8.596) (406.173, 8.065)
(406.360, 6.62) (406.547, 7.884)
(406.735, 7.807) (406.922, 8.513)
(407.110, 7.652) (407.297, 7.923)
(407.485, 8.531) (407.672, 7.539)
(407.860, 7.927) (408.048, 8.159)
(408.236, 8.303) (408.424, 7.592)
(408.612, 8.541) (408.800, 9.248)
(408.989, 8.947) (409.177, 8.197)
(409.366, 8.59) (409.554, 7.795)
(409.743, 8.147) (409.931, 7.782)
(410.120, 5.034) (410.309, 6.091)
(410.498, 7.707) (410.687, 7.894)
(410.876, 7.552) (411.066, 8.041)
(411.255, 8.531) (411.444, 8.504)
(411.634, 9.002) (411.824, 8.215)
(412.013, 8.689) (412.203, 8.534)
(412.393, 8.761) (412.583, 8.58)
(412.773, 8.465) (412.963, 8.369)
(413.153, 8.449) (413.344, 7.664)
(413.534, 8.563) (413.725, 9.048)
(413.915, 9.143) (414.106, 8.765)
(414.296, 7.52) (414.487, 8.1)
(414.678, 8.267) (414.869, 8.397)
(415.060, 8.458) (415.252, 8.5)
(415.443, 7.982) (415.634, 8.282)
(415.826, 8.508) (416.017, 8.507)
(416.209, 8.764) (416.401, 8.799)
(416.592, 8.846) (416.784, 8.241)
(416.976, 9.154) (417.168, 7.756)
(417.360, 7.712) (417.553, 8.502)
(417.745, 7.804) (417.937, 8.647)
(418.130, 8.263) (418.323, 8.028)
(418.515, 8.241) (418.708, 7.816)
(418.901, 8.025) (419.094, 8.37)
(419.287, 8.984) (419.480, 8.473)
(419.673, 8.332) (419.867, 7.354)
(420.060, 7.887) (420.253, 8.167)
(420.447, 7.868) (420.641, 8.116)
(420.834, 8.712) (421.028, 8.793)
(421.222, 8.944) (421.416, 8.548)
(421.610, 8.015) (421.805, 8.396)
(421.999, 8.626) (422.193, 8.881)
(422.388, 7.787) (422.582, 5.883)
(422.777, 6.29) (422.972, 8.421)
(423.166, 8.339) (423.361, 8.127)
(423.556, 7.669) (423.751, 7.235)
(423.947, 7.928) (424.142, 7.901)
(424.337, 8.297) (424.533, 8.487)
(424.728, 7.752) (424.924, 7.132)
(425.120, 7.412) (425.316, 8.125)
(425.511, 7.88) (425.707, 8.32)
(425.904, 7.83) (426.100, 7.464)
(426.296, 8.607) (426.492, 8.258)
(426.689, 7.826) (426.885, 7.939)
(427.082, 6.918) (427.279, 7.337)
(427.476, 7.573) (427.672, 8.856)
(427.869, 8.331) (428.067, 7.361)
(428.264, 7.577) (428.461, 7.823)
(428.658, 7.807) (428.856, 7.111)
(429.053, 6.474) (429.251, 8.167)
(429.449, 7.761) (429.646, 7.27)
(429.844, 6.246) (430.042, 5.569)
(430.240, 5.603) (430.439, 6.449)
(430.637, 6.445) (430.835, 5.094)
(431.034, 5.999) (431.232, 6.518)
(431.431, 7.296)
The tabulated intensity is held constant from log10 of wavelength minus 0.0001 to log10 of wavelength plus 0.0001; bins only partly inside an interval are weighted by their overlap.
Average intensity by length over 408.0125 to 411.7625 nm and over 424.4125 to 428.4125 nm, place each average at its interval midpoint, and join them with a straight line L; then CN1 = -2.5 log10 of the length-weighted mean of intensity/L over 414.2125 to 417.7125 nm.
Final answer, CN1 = -0.05 mag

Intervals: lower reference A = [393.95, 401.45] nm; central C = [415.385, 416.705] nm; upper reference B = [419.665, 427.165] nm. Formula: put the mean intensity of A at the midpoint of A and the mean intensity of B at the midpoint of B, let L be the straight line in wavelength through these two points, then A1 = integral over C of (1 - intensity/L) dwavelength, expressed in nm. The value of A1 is -0.17 nm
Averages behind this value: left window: 6.63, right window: 7.96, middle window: 8.54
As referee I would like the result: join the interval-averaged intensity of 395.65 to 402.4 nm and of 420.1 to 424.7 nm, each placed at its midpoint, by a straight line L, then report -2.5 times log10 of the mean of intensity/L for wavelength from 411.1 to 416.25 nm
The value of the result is -0.110 mag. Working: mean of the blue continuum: 6.95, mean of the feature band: 8.46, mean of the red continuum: 8.06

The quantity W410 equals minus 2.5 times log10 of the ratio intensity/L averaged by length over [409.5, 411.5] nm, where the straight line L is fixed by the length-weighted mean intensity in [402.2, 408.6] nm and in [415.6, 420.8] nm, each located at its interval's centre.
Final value 0.09 mag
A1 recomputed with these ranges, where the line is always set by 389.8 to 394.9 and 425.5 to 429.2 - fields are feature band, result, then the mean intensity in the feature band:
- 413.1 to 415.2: -0.44 nm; 8.4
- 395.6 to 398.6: 0.26 nm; 5.4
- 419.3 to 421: -0.20 nm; 8.19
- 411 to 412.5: -0.39 nm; 8.55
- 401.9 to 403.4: -0.46 nm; 8.14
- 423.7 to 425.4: -0.05 nm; 7.82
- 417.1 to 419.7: -0.36 nm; 8.21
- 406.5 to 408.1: -0.36 nm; 7.99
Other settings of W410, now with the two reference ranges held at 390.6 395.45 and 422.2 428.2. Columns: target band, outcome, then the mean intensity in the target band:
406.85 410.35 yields -0.19 mag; 7.95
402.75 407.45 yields -0.25 mag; 8.06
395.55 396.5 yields -0.01 mag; 5.85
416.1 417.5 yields -0.17 mag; 8.47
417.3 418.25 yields -0.13 mag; 8.19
